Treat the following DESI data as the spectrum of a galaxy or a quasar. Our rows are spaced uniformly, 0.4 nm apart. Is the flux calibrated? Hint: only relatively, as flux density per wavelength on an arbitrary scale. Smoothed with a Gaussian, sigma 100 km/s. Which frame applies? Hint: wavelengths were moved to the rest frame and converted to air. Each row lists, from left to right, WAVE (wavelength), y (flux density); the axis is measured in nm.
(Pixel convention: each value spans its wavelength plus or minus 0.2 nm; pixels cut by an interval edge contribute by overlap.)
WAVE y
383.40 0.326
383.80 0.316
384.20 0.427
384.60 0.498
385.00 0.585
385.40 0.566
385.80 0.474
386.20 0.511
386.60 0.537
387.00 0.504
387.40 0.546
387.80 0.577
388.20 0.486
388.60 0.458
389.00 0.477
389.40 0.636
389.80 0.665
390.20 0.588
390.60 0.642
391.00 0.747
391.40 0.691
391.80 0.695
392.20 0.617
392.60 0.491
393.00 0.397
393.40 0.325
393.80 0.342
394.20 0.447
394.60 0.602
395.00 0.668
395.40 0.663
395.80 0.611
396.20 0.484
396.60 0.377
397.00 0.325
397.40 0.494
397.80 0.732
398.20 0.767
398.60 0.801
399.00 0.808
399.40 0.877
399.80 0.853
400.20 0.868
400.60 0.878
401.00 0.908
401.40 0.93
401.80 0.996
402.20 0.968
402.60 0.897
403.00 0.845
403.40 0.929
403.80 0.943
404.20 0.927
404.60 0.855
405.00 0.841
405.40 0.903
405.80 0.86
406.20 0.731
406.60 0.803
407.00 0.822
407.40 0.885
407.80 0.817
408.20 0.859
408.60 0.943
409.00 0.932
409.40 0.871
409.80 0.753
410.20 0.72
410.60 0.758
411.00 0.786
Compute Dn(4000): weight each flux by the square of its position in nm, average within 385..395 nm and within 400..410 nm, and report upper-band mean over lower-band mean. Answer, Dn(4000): 1.74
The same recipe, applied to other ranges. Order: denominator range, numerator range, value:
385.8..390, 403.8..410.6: 1.74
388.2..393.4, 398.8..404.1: 1.65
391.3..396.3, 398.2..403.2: 1.69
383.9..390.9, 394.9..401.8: 1.41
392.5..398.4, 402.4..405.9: 1.80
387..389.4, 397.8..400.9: 1.70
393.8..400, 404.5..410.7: 1.41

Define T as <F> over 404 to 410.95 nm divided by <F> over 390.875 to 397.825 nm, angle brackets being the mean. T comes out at 1.6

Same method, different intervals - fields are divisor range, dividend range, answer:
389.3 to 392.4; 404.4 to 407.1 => 1.26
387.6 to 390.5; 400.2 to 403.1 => 1.64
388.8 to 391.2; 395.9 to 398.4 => 0.85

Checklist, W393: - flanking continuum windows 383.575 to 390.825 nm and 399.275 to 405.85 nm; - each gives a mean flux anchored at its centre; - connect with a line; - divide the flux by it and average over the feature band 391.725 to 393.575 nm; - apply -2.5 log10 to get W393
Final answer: 0.31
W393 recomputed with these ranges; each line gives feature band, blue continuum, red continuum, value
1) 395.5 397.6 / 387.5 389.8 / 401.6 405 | 0.50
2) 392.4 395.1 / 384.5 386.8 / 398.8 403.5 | 0.49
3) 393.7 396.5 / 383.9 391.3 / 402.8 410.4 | 0.22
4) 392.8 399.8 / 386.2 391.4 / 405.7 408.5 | 0.18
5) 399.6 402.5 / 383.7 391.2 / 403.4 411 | -0.21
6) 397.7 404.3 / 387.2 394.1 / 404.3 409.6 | -0.18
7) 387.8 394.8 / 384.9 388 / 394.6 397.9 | -0.02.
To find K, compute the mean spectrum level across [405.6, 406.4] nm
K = 0.795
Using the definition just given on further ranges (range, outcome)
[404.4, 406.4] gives 0.838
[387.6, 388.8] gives 0.507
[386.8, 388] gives 0.542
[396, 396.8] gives 0.43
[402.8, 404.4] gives 0.911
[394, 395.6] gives 0.595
